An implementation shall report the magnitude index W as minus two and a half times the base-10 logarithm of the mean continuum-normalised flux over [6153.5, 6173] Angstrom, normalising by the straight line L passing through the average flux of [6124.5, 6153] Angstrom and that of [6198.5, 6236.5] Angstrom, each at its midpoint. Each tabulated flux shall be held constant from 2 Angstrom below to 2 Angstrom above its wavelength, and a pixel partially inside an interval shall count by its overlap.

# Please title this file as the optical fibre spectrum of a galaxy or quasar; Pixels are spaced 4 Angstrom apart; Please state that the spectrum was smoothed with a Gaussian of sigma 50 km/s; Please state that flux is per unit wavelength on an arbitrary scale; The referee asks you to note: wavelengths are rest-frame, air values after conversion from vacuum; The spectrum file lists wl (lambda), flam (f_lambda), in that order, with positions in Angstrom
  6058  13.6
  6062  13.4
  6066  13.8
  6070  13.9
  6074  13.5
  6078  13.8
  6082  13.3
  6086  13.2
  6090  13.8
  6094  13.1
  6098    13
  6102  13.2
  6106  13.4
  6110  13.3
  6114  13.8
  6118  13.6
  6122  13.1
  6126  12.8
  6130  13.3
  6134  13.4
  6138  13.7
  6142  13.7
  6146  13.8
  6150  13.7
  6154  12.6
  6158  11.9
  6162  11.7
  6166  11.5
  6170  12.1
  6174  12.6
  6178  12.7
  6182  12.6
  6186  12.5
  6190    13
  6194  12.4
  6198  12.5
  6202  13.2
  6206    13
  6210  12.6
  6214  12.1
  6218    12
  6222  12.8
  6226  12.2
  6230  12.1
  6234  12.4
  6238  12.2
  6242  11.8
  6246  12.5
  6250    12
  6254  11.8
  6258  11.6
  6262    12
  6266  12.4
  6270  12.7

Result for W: 0.11 mag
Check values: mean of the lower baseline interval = 13.5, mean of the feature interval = 11.9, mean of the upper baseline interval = 12.5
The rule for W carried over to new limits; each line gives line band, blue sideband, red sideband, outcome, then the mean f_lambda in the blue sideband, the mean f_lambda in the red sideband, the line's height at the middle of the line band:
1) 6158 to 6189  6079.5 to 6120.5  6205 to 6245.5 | 0.044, 13.4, 12.3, 12.7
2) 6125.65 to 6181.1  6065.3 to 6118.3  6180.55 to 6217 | 0.015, 13.5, 12.6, 13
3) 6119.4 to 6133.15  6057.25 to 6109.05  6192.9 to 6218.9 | 0.002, 13.5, 12.6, 13.1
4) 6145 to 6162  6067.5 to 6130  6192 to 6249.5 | 0.012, 13.4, 12.4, 12.9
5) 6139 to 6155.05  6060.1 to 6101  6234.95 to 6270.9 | -0.047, 13.5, 12.1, 12.9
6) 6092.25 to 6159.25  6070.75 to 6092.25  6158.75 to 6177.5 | -0.043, 13.5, 12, 12.8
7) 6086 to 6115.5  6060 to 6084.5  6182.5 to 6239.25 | 0.002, 13.6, 12.5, 13.4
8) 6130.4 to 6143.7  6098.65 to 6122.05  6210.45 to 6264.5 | -0.035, 13.4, 12.1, 13.1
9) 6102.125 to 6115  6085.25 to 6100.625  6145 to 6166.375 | -0.027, 13.3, 12.6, 13.1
